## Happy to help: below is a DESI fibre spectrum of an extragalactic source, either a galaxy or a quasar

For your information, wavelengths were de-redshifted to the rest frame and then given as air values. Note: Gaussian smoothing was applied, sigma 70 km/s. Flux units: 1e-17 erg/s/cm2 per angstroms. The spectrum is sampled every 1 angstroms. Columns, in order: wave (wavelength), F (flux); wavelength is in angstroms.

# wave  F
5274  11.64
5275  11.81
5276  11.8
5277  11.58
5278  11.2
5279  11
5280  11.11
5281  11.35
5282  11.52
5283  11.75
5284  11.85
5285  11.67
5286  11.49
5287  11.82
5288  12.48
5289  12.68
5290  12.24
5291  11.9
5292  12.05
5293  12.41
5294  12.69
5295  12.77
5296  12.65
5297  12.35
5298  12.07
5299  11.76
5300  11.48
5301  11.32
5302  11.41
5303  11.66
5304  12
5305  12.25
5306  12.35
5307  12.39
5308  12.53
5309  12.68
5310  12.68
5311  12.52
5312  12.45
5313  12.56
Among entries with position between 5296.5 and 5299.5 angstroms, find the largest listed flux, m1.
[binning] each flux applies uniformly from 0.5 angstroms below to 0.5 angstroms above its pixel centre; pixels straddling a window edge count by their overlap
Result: 12.35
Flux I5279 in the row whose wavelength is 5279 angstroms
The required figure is 11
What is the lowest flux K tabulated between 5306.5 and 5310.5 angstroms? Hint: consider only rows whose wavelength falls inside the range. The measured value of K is 12.39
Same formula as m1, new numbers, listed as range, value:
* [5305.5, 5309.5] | 12.68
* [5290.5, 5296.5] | 12.77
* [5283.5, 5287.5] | 11.85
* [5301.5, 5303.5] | 11.66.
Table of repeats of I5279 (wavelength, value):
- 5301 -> 11.32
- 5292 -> 12.05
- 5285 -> 11.67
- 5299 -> 11.76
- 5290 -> 12.24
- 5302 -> 11.41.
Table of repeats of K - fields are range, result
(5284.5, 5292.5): 11.49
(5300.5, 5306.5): 11.32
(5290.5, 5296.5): 11.9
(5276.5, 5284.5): 11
